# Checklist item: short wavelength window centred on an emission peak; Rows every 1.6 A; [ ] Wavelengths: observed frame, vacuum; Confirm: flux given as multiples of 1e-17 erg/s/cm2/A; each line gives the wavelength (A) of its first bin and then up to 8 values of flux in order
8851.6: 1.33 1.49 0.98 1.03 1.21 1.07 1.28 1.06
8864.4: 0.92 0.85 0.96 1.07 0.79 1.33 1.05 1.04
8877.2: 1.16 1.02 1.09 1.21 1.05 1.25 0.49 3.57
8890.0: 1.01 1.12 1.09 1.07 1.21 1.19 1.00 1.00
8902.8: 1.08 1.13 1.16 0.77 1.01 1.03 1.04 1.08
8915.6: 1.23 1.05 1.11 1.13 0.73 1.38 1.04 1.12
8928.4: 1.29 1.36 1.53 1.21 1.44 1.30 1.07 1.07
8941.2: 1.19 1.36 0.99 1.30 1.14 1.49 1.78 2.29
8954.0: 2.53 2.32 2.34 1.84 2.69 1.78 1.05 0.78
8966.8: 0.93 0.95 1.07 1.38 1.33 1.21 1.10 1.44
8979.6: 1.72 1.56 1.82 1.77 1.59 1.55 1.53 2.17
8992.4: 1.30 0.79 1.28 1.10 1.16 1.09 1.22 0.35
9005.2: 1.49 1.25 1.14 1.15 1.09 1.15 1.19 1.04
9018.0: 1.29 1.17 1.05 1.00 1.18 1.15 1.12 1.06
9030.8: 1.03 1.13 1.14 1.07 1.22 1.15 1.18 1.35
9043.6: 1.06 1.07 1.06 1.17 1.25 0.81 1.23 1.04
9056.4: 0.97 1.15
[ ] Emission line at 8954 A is H-alpha 6563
